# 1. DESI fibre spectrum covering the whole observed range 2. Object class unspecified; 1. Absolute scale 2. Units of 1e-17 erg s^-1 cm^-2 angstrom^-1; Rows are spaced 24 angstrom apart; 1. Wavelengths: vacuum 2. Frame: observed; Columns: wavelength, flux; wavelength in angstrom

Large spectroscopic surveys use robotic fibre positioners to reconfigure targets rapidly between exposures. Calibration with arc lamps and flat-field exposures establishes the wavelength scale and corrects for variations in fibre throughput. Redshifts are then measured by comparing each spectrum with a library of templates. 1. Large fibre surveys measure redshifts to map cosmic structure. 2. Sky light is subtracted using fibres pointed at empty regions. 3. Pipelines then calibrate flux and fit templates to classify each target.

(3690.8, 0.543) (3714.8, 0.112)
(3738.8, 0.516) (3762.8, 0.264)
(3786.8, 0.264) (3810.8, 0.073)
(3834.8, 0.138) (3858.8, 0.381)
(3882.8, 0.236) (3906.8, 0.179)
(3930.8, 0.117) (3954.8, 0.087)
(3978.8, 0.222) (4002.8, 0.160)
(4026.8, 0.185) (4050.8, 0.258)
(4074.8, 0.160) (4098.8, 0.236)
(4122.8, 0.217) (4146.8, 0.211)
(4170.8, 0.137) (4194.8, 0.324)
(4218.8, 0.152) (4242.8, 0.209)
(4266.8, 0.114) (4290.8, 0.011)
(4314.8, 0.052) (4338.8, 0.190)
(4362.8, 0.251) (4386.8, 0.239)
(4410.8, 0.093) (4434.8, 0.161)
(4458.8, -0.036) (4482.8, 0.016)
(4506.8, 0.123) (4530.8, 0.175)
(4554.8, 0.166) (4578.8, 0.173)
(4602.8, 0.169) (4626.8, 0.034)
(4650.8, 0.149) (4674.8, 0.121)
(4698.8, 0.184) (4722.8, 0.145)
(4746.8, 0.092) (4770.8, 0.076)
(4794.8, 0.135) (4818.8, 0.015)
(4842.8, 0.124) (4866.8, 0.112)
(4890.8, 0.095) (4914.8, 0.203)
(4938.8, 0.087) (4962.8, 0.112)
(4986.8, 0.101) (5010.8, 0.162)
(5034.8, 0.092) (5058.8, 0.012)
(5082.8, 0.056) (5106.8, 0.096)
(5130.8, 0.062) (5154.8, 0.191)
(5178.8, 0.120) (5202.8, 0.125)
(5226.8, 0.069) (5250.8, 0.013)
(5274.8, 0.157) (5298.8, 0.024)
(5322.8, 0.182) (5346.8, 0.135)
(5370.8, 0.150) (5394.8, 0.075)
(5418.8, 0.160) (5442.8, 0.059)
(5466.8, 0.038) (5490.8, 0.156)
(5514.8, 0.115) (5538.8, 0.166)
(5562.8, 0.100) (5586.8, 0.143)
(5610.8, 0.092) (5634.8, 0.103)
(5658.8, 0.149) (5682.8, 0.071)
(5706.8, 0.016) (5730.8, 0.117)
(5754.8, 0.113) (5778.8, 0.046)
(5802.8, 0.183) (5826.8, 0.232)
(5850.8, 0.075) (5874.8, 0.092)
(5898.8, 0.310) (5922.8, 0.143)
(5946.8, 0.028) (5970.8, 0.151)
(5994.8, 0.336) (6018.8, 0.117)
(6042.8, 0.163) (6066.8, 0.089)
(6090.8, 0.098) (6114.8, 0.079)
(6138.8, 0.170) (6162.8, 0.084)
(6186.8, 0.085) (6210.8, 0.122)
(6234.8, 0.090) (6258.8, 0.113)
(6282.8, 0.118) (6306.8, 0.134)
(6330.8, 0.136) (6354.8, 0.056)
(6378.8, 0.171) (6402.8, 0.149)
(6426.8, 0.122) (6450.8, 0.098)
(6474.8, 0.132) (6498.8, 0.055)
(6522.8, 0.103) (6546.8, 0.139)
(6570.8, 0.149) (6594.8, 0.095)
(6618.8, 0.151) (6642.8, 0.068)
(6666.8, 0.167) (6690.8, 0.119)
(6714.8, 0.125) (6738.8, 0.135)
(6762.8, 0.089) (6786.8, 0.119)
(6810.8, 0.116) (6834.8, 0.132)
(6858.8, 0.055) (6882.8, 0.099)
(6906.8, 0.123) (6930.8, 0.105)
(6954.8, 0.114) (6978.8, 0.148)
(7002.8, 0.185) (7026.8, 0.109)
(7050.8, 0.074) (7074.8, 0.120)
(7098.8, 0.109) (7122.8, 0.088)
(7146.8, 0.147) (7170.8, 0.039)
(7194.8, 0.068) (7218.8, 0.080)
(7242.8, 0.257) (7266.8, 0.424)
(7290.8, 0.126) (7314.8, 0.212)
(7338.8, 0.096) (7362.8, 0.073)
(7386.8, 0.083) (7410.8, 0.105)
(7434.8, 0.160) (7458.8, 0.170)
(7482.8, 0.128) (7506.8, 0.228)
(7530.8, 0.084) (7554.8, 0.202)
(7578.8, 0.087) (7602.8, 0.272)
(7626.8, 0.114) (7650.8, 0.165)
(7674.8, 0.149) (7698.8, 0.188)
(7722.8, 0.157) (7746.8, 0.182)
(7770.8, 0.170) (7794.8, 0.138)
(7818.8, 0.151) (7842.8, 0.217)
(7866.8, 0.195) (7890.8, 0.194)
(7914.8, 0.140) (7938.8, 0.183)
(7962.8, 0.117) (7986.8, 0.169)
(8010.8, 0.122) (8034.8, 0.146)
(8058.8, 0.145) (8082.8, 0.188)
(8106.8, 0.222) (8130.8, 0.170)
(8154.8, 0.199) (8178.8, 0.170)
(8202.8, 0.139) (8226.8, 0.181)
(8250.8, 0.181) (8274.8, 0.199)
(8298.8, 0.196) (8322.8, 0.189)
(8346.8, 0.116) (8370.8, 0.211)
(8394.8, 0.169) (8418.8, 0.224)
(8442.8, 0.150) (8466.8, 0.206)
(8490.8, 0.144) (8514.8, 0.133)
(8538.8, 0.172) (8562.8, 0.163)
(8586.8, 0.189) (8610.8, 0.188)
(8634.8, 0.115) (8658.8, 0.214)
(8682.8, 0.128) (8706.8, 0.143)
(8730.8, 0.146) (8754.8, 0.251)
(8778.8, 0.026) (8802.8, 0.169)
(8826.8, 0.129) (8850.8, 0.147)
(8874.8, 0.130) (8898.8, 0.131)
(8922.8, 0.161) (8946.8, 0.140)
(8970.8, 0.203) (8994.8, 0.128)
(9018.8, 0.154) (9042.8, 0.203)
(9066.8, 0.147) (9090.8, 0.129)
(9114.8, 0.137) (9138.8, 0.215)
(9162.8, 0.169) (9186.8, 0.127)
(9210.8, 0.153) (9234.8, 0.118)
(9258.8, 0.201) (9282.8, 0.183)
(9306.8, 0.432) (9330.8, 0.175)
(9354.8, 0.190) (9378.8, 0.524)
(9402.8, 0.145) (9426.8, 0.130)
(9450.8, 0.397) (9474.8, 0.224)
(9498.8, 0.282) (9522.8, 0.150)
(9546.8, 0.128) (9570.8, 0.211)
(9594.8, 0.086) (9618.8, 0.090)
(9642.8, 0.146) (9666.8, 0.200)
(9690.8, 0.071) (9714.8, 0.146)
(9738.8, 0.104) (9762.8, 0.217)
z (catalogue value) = 0.95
